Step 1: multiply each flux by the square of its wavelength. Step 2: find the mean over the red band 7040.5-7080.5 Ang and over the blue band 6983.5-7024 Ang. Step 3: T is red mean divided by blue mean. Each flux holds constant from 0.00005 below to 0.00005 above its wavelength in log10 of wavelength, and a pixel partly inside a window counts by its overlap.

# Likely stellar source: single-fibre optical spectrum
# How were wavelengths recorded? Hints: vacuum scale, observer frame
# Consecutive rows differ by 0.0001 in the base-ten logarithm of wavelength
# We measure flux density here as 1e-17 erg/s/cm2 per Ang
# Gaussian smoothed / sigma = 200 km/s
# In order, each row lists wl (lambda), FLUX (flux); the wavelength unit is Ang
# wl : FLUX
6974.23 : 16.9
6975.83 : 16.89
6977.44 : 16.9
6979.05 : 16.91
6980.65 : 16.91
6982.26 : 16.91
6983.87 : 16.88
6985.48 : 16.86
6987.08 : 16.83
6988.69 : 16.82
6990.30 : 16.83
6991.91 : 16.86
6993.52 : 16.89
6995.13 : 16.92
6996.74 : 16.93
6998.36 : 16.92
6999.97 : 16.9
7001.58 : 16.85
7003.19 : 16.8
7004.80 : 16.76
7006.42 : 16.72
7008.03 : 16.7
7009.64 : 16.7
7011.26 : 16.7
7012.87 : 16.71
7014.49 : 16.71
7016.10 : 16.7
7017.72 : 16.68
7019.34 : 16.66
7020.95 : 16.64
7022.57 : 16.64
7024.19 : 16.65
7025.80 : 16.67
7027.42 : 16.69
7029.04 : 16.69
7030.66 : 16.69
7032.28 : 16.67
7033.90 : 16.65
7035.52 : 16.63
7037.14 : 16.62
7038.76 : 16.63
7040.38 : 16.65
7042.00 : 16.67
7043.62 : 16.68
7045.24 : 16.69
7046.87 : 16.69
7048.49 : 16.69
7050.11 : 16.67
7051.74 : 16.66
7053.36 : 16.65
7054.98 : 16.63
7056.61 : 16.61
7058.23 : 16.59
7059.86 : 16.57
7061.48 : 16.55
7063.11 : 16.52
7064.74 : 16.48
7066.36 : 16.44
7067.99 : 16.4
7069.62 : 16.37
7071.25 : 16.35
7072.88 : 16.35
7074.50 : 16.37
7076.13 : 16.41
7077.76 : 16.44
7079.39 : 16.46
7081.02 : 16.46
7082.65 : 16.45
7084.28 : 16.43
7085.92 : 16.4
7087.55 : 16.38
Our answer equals 1.0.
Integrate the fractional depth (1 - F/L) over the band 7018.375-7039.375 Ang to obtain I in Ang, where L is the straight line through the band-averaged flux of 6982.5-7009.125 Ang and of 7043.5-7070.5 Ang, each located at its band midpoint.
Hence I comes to 0.1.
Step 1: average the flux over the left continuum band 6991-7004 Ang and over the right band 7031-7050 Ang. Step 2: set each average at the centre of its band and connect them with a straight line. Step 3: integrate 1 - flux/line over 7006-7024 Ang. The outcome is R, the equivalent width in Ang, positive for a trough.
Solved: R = 0.1 Ang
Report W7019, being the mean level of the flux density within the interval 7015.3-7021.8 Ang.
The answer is 16.7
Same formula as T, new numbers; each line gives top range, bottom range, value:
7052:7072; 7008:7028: 1.00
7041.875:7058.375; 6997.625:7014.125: 1.01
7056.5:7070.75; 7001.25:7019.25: 1.00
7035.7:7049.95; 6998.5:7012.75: 1.00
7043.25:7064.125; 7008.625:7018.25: 1.01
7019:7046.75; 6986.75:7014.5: 1.00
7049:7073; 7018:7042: 1.00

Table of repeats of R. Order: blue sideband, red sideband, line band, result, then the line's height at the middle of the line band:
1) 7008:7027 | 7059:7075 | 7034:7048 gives -0.1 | 16.6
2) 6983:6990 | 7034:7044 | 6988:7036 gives 0.0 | 16.8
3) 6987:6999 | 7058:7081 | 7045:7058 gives -0.1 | 16.5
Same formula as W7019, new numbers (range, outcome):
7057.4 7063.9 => 16.6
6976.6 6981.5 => 16.9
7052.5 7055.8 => 16.7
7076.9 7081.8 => 16.5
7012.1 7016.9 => 16.7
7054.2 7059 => 16.6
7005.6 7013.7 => 16.7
